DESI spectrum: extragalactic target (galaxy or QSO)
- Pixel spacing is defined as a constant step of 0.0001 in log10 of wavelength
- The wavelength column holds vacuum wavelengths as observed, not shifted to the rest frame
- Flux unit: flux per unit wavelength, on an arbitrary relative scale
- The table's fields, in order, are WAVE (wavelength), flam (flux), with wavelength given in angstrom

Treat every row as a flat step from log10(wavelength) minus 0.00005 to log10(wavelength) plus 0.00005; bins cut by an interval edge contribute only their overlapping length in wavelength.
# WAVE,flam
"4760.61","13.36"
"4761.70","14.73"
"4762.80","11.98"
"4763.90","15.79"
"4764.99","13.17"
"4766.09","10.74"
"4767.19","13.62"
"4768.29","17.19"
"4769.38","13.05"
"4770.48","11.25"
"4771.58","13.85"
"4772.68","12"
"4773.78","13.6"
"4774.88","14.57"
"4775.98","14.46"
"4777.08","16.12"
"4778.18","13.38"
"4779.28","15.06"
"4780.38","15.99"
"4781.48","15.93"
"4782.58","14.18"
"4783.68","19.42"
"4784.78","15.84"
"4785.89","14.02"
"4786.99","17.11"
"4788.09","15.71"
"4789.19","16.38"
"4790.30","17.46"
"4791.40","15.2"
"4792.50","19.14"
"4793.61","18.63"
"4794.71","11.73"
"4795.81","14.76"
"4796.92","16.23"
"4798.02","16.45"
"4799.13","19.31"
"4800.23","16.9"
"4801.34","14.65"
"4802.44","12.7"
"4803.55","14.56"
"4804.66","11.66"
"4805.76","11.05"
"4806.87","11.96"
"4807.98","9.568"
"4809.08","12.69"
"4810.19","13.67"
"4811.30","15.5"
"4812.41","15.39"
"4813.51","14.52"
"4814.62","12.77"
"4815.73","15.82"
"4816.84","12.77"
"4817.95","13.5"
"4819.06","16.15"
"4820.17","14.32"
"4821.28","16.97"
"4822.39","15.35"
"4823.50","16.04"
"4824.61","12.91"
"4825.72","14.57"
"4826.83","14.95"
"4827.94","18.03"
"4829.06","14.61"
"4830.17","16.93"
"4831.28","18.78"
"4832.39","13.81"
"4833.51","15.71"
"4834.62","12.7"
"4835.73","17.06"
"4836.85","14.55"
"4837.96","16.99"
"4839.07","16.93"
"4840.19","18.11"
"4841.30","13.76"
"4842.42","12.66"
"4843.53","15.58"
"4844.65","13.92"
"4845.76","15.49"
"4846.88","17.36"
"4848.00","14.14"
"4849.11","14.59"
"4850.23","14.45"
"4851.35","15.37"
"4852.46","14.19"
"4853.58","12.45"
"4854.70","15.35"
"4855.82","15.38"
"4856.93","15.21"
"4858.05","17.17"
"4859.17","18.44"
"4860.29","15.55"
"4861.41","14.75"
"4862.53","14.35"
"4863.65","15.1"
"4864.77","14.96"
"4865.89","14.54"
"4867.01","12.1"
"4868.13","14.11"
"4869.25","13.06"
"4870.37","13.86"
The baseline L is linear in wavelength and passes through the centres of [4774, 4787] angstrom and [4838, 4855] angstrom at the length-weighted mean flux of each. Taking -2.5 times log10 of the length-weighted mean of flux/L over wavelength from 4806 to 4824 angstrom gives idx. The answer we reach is 0.08 mag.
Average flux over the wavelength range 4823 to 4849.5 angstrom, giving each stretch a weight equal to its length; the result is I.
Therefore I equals 15.4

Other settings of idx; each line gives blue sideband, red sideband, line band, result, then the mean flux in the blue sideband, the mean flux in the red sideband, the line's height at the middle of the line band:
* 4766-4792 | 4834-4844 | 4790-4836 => 0.02 mag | 14.9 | 15.4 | 15.2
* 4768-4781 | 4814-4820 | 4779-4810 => -0.07 mag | 14.2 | 14.2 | 14.2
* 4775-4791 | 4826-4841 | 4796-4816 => 0.12 mag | 15.8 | 16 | 15.9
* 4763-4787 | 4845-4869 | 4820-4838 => -0.05 mag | 14.5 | 15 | 14.8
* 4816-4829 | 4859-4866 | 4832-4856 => 0.01 mag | 15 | 15.3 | 15.2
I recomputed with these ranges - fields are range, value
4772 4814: 14.9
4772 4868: 15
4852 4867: 15.1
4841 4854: 14.5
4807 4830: 14.5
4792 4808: 14.8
